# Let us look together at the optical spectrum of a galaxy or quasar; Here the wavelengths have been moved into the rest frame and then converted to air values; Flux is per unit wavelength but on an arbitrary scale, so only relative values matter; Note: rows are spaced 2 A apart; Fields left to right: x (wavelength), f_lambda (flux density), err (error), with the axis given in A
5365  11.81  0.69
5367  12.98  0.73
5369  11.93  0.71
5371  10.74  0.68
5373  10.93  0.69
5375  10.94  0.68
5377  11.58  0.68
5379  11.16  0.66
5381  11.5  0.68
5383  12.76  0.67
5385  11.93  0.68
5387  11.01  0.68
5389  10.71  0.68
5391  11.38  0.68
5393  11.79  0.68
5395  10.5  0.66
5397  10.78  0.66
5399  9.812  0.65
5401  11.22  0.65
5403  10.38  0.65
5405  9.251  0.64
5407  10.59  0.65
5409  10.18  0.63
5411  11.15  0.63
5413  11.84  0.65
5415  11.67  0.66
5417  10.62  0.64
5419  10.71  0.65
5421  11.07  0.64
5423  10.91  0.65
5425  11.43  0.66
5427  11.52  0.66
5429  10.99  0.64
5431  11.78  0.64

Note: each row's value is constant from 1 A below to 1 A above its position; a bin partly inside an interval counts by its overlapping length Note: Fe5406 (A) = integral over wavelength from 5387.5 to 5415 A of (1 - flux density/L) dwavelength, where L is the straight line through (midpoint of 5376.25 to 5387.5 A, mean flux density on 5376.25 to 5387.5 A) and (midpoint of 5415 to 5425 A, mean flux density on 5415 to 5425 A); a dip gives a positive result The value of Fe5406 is 1.33 A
